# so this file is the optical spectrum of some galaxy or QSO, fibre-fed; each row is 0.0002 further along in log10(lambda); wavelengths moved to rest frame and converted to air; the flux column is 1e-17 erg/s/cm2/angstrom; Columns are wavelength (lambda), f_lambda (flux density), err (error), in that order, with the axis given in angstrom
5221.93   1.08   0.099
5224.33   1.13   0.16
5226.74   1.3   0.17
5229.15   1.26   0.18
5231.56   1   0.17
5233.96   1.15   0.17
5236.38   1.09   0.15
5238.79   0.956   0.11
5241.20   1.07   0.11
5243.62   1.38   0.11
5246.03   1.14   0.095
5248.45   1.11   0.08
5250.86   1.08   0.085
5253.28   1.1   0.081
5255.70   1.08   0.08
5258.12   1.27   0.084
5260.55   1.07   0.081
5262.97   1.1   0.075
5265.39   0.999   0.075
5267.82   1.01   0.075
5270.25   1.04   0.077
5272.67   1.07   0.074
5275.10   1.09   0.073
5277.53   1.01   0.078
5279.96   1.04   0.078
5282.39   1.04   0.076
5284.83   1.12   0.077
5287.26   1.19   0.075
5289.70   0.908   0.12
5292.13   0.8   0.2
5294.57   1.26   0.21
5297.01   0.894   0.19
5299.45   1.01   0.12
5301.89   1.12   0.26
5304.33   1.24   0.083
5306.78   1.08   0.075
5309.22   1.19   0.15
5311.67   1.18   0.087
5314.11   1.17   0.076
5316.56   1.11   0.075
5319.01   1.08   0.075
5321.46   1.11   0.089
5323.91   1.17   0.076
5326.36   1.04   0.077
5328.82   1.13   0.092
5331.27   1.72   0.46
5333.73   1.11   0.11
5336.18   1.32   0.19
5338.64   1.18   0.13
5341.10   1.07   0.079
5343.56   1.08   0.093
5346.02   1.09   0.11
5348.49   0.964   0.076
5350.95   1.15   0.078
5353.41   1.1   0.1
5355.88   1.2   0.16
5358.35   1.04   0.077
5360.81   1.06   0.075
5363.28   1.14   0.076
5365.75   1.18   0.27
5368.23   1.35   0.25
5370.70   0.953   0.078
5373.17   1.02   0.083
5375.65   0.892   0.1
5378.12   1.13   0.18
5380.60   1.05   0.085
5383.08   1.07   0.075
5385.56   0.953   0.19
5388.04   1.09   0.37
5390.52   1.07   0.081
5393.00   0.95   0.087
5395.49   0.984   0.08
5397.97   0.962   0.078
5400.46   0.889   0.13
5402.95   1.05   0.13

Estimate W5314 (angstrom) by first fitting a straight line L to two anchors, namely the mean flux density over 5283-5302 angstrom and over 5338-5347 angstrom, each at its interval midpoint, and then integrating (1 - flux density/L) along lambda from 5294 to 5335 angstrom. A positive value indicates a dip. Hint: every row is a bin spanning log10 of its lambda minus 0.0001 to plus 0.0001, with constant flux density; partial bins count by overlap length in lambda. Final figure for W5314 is -3.4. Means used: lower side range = 1.03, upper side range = 1.1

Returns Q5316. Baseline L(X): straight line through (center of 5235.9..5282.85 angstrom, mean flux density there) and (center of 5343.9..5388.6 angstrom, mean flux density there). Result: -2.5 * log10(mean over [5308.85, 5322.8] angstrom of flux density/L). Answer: -0.05 mag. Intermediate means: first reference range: 1.09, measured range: 1.14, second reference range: 1.08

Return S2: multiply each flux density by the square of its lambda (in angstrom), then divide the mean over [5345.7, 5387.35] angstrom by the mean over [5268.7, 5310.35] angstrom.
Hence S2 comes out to 1.04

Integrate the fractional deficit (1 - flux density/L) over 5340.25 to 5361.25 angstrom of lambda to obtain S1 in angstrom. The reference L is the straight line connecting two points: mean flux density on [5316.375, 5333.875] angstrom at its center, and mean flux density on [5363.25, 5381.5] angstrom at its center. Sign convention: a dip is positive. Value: 0.9 angstrom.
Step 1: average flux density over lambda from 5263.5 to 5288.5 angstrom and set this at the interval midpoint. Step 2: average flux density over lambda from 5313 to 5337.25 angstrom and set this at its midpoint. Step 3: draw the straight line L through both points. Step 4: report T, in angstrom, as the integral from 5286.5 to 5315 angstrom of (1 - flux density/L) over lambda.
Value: 1.2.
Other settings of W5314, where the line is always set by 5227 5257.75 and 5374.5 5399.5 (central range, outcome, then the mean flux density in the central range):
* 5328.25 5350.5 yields -2.81 angstrom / 1.19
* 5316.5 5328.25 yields -0.42 angstrom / 1.1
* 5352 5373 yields -1.81 angstrom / 1.12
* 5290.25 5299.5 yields 0.88 angstrom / 0.983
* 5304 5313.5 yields -0.80 angstrom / 1.17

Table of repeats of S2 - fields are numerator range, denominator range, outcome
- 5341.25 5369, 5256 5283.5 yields 1.08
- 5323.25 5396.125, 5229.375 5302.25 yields 1.07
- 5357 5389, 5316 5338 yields 0.91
